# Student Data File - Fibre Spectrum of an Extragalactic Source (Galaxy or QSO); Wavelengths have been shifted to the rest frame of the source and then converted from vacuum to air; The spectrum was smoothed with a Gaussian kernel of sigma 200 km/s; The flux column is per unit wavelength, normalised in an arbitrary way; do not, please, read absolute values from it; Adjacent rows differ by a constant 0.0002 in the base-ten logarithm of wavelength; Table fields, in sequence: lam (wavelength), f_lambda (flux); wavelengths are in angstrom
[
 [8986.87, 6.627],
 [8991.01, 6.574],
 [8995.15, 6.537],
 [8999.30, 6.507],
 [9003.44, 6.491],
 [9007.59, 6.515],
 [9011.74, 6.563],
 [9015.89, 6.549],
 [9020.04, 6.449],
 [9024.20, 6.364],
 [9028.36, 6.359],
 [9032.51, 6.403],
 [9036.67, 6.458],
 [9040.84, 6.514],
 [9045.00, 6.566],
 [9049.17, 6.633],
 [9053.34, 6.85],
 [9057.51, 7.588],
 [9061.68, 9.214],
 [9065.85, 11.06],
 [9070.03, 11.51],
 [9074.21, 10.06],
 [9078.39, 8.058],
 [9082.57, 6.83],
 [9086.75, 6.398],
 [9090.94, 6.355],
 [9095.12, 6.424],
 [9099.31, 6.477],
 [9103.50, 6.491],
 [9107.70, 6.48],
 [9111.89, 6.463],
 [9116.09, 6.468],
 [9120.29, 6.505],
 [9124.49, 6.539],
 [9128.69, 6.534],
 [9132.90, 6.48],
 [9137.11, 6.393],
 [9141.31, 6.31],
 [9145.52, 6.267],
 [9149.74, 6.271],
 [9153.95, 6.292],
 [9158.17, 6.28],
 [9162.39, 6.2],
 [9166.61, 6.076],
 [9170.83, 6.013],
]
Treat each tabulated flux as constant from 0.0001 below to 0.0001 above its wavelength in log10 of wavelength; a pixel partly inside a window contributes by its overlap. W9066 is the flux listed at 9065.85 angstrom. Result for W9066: 11.06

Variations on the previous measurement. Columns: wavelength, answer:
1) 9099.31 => 6.477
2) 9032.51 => 6.403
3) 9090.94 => 6.355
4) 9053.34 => 6.85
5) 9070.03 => 11.51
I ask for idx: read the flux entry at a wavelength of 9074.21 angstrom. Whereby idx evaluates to 10.06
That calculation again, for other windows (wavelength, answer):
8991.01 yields 6.574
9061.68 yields 9.214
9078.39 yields 8.058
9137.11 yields 6.393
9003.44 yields 6.491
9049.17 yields 6.633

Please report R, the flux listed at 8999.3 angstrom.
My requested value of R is 6.507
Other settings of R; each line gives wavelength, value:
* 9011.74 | 6.563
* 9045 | 6.566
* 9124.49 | 6.539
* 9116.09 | 6.468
